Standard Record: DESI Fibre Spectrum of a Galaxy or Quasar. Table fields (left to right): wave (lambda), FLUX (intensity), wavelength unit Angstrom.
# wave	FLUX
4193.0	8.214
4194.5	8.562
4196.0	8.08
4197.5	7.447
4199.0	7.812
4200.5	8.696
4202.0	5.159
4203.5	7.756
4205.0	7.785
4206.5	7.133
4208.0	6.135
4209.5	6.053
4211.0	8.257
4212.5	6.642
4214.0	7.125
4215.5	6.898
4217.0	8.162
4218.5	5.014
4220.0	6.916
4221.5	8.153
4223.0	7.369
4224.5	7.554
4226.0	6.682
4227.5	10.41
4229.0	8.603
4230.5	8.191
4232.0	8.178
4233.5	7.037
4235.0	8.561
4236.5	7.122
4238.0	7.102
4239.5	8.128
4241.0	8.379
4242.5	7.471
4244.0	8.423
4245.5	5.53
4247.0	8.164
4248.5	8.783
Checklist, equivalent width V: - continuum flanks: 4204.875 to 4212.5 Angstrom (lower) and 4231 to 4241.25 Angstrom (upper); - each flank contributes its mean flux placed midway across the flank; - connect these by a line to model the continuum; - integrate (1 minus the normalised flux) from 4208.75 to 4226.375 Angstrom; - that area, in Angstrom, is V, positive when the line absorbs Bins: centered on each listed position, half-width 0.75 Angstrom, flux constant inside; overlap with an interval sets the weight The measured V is 0.4 Angstrom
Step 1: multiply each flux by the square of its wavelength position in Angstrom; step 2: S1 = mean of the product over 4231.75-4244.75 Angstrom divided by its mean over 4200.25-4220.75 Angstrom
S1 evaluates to 1.14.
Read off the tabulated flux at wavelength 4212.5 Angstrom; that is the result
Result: 6.642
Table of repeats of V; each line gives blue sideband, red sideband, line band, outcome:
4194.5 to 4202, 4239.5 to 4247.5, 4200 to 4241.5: 1.3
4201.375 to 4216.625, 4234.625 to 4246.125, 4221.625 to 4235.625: -1.4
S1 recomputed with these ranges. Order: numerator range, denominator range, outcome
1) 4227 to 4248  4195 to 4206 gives 1.07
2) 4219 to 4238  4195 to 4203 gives 1.06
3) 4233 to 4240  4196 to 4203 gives 1.05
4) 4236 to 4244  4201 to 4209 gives 1.15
